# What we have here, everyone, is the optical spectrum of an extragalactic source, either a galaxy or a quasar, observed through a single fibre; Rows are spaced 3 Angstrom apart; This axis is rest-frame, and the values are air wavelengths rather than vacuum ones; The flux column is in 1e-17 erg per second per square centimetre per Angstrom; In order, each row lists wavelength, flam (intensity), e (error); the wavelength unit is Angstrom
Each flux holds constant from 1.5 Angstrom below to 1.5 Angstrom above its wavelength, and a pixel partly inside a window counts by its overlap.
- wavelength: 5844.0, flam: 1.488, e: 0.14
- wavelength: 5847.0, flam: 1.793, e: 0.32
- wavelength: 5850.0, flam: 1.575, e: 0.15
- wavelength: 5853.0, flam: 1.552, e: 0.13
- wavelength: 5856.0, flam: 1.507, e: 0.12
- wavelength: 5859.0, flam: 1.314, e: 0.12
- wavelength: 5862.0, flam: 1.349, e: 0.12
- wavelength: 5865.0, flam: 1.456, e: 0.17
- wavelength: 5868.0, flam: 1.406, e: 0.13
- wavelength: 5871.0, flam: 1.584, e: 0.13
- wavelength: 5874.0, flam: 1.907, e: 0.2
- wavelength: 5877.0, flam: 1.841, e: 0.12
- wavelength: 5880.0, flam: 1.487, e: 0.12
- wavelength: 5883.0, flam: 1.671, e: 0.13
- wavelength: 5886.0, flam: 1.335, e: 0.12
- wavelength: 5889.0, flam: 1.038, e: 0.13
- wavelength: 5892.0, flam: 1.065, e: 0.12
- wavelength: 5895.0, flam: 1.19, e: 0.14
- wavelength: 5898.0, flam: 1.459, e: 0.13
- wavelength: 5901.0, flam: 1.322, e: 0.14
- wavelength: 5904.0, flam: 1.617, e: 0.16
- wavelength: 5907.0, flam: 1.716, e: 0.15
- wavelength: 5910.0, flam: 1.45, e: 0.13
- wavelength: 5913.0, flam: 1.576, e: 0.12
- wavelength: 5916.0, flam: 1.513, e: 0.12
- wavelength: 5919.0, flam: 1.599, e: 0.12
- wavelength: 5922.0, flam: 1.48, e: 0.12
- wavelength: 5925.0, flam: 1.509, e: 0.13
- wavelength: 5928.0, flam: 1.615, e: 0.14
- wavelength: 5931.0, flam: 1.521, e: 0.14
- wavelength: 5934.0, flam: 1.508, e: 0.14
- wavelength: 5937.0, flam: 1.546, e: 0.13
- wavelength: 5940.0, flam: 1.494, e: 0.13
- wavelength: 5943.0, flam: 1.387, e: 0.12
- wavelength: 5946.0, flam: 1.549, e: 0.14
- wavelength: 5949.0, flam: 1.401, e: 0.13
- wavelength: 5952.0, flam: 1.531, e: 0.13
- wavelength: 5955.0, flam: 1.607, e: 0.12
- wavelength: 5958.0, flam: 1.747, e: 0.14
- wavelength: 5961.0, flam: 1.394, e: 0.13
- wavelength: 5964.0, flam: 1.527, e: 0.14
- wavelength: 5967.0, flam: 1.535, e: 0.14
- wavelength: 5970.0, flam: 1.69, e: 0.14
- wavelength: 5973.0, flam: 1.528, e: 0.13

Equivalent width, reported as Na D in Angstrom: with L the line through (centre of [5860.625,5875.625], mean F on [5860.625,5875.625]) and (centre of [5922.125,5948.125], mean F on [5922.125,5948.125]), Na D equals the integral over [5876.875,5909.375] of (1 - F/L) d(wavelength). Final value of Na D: 2.5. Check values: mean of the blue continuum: 1.54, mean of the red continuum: 1.51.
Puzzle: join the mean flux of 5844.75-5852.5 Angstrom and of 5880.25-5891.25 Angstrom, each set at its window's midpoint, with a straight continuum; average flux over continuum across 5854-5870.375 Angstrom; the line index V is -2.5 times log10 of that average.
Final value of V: 0.08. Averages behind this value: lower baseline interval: 1.65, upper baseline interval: 1.34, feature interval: 1.42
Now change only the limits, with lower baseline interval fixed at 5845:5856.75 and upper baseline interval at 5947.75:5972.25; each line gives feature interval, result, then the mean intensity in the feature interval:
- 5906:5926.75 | 0.02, 1.55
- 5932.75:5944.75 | 0.06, 1.48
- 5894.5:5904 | 0.15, 1.38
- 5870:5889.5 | 0.01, 1.58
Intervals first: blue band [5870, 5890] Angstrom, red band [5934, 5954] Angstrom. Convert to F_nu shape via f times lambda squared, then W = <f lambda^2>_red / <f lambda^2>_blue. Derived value 0.97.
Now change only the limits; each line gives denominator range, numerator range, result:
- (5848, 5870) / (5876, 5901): 0.95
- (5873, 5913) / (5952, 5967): 1.09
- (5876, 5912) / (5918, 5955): 1.08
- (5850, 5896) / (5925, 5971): 1.08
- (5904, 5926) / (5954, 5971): 1.03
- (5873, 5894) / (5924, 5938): 1.07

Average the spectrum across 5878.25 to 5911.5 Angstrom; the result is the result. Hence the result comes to 1.4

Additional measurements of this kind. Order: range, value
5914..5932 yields 1.54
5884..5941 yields 1.45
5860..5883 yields 1.58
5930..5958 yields 1.52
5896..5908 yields 1.51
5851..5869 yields 1.44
